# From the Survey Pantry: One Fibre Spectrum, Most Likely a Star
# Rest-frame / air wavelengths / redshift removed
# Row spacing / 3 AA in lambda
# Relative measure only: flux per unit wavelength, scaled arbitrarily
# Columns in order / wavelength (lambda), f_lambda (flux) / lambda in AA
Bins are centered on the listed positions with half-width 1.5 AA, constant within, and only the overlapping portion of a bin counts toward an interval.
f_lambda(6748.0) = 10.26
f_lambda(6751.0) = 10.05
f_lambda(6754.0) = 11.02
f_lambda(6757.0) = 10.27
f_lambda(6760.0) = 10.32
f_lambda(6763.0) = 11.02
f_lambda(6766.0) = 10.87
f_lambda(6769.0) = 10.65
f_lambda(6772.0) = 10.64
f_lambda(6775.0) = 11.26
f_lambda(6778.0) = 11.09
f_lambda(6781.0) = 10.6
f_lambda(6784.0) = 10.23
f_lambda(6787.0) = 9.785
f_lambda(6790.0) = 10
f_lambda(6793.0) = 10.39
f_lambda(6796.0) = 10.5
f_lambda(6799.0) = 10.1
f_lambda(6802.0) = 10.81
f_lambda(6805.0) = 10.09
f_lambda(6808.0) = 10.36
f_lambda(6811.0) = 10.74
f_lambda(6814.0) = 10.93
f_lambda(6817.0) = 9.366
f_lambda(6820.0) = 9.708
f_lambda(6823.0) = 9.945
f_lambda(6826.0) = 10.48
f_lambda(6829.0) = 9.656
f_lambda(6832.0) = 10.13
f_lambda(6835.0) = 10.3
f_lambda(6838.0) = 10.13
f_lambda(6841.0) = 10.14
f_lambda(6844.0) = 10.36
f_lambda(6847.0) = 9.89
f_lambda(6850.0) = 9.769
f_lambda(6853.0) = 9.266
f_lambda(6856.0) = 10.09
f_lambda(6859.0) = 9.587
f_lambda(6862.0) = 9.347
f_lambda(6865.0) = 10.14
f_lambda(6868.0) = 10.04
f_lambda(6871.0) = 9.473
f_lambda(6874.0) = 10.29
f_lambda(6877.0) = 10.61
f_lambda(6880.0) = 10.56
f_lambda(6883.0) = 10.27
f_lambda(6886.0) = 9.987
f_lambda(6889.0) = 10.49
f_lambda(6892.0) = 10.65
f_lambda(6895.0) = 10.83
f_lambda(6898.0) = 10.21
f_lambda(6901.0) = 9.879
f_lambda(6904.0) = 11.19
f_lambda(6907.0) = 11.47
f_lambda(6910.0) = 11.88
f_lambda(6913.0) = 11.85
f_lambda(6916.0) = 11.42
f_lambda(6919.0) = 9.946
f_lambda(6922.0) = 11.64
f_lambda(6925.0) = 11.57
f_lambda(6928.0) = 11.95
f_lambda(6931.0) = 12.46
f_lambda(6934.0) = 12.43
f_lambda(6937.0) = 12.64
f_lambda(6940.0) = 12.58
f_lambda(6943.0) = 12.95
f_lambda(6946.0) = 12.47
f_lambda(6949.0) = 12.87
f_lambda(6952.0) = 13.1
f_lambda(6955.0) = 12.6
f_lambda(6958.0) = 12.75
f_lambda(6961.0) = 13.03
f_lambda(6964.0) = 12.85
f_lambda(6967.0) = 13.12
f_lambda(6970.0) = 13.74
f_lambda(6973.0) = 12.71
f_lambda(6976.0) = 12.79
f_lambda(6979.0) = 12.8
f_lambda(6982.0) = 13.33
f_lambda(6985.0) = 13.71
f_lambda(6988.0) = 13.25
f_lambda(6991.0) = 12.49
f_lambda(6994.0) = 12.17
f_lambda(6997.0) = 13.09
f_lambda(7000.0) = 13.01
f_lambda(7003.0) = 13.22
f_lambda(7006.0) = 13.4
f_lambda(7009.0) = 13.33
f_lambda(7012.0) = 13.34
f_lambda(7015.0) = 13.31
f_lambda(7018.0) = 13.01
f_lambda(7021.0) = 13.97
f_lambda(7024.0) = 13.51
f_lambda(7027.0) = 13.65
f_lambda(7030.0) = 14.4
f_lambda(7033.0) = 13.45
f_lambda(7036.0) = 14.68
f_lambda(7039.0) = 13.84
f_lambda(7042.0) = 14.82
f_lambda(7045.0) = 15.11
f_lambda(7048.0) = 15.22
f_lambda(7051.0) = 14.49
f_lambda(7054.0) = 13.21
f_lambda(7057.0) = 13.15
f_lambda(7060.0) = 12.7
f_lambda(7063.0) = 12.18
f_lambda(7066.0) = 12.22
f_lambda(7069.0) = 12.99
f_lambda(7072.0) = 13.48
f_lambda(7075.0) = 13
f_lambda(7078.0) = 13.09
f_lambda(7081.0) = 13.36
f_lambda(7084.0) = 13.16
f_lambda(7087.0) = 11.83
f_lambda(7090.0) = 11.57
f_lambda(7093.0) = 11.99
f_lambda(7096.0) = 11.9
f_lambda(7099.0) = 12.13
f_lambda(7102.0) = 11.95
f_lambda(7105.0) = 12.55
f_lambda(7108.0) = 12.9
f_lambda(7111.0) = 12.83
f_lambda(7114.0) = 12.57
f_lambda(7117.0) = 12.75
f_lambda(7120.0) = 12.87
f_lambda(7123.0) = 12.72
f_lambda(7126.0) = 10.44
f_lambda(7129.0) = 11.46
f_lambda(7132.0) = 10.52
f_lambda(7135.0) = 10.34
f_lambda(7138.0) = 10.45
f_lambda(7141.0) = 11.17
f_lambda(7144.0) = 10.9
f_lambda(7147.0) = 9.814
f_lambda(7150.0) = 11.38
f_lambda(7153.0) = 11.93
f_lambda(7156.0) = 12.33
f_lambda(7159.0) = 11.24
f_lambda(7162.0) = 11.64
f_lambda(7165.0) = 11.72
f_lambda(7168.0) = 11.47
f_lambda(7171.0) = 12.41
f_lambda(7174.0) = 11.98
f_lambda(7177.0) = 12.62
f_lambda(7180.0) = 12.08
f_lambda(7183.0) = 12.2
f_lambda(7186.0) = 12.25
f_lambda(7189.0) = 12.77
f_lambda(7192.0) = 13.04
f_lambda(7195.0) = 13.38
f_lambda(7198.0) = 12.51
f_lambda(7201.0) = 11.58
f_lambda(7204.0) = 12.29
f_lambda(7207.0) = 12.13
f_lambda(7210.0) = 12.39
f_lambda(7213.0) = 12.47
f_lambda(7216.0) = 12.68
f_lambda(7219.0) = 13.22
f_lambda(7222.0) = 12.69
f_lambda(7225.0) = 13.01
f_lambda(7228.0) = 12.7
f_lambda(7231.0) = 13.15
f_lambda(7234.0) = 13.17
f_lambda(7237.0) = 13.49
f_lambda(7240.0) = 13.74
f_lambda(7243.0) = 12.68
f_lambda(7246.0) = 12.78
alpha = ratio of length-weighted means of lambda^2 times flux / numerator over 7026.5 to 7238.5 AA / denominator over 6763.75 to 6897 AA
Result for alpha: 1.33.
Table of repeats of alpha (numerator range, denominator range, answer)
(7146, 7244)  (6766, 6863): 1.35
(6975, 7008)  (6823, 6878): 1.36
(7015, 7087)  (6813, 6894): 1.43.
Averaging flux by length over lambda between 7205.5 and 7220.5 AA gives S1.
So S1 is 12.6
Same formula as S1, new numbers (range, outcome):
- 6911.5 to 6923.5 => 11.2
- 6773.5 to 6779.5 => 11.2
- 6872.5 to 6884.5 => 10.4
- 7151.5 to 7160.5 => 11.8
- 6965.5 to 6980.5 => 13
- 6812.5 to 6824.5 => 9.99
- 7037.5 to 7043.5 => 14.3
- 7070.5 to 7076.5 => 13.2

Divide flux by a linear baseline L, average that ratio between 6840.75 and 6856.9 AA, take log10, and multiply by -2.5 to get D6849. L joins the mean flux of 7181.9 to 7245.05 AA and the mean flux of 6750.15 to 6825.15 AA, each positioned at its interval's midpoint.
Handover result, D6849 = 0.091 mag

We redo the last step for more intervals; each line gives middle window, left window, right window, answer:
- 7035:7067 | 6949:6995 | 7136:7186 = -0.116 mag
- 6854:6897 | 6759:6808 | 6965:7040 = 0.153 mag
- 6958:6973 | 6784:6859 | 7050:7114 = -0.138 mag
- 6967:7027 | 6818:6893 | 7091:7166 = -0.206 mag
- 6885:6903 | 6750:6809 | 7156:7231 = 0.066 mag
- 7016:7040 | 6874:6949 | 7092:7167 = -0.195 mag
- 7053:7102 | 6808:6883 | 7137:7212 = -0.112 mag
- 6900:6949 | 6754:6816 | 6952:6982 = 0.052 mag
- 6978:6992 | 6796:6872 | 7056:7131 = -0.151 mag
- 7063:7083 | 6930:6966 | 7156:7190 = -0.053 mag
